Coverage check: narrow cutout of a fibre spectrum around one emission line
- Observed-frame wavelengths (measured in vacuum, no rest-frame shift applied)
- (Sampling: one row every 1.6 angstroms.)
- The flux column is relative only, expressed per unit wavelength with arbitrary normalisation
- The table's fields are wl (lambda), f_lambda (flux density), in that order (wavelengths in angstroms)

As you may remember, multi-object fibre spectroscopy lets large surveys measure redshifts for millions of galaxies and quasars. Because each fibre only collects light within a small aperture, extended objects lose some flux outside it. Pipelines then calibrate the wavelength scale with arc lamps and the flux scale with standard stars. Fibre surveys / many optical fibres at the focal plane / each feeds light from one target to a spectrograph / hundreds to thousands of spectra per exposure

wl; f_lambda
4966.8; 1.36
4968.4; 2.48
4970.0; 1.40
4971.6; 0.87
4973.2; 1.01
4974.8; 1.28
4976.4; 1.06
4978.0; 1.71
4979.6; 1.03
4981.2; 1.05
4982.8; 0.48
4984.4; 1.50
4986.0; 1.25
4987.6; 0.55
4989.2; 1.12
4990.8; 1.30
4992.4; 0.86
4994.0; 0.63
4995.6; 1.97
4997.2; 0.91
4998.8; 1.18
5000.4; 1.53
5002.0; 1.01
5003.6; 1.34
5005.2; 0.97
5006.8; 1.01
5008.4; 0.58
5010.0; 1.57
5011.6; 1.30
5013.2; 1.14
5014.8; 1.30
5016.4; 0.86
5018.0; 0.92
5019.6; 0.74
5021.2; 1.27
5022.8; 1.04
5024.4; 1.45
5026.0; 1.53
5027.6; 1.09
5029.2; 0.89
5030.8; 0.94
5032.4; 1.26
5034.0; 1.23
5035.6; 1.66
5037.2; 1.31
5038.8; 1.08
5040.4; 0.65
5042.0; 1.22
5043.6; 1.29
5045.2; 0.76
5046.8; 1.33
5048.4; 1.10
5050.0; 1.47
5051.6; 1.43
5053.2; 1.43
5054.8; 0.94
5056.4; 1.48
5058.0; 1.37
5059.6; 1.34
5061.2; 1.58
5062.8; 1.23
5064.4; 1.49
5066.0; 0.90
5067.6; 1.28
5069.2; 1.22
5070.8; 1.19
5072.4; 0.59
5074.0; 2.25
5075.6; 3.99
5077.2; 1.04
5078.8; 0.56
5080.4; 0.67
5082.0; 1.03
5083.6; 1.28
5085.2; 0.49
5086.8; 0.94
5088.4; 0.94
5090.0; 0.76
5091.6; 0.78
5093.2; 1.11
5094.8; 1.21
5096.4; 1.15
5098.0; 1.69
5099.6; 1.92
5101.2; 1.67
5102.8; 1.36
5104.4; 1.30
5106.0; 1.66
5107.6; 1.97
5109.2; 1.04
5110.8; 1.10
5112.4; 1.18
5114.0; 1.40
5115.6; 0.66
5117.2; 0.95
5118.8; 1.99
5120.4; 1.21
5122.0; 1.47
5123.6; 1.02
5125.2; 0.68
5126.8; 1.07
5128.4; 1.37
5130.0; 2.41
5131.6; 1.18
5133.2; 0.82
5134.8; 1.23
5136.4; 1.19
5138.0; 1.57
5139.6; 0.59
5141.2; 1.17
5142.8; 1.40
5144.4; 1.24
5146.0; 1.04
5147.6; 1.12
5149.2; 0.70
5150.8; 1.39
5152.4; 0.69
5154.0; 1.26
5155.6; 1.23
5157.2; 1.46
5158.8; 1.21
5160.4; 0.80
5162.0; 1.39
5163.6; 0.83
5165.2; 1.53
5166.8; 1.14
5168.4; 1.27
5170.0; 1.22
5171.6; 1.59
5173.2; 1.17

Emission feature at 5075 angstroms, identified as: H-gamma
